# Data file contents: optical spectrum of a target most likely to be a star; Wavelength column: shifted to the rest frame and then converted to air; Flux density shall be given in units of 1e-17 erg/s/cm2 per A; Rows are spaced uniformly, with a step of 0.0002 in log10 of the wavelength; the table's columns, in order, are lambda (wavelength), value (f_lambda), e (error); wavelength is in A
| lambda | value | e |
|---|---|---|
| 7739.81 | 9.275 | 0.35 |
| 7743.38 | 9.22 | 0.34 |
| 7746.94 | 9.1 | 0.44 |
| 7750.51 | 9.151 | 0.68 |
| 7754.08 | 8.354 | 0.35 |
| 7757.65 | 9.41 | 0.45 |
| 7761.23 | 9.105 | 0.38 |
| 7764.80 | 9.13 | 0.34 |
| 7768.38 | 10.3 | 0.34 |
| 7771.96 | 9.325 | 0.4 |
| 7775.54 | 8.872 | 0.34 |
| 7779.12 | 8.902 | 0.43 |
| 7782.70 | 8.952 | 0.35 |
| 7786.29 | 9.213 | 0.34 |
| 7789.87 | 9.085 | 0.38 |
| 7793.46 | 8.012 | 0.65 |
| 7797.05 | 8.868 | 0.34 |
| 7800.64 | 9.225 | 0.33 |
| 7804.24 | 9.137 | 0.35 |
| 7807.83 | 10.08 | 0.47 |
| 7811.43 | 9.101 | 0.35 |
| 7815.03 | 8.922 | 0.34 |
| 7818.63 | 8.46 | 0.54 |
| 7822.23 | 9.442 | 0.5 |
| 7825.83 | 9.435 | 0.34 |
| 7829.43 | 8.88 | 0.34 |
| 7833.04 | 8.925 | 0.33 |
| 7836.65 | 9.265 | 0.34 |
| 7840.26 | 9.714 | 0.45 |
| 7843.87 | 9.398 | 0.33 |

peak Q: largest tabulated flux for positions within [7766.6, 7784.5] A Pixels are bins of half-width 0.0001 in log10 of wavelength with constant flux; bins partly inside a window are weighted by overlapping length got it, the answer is 10.3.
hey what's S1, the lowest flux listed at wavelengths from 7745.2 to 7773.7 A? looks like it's 8.354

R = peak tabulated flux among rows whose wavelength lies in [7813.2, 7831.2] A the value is 9.442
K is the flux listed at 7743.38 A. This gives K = 9.22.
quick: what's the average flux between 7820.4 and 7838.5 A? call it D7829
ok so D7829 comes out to 9.19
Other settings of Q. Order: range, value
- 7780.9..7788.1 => 9.213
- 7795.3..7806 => 9.225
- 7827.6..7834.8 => 8.925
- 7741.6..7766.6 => 9.41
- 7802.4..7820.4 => 10.08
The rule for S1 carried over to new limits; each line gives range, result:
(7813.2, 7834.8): 8.46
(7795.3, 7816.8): 8.868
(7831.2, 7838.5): 8.925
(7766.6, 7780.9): 8.872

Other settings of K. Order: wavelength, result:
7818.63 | 8.46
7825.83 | 9.435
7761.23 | 9.105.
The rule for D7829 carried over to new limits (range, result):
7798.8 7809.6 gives 9.48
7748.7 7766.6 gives 9.03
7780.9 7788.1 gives 9.09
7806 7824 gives 9.2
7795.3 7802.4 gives 9.05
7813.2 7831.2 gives 9.03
